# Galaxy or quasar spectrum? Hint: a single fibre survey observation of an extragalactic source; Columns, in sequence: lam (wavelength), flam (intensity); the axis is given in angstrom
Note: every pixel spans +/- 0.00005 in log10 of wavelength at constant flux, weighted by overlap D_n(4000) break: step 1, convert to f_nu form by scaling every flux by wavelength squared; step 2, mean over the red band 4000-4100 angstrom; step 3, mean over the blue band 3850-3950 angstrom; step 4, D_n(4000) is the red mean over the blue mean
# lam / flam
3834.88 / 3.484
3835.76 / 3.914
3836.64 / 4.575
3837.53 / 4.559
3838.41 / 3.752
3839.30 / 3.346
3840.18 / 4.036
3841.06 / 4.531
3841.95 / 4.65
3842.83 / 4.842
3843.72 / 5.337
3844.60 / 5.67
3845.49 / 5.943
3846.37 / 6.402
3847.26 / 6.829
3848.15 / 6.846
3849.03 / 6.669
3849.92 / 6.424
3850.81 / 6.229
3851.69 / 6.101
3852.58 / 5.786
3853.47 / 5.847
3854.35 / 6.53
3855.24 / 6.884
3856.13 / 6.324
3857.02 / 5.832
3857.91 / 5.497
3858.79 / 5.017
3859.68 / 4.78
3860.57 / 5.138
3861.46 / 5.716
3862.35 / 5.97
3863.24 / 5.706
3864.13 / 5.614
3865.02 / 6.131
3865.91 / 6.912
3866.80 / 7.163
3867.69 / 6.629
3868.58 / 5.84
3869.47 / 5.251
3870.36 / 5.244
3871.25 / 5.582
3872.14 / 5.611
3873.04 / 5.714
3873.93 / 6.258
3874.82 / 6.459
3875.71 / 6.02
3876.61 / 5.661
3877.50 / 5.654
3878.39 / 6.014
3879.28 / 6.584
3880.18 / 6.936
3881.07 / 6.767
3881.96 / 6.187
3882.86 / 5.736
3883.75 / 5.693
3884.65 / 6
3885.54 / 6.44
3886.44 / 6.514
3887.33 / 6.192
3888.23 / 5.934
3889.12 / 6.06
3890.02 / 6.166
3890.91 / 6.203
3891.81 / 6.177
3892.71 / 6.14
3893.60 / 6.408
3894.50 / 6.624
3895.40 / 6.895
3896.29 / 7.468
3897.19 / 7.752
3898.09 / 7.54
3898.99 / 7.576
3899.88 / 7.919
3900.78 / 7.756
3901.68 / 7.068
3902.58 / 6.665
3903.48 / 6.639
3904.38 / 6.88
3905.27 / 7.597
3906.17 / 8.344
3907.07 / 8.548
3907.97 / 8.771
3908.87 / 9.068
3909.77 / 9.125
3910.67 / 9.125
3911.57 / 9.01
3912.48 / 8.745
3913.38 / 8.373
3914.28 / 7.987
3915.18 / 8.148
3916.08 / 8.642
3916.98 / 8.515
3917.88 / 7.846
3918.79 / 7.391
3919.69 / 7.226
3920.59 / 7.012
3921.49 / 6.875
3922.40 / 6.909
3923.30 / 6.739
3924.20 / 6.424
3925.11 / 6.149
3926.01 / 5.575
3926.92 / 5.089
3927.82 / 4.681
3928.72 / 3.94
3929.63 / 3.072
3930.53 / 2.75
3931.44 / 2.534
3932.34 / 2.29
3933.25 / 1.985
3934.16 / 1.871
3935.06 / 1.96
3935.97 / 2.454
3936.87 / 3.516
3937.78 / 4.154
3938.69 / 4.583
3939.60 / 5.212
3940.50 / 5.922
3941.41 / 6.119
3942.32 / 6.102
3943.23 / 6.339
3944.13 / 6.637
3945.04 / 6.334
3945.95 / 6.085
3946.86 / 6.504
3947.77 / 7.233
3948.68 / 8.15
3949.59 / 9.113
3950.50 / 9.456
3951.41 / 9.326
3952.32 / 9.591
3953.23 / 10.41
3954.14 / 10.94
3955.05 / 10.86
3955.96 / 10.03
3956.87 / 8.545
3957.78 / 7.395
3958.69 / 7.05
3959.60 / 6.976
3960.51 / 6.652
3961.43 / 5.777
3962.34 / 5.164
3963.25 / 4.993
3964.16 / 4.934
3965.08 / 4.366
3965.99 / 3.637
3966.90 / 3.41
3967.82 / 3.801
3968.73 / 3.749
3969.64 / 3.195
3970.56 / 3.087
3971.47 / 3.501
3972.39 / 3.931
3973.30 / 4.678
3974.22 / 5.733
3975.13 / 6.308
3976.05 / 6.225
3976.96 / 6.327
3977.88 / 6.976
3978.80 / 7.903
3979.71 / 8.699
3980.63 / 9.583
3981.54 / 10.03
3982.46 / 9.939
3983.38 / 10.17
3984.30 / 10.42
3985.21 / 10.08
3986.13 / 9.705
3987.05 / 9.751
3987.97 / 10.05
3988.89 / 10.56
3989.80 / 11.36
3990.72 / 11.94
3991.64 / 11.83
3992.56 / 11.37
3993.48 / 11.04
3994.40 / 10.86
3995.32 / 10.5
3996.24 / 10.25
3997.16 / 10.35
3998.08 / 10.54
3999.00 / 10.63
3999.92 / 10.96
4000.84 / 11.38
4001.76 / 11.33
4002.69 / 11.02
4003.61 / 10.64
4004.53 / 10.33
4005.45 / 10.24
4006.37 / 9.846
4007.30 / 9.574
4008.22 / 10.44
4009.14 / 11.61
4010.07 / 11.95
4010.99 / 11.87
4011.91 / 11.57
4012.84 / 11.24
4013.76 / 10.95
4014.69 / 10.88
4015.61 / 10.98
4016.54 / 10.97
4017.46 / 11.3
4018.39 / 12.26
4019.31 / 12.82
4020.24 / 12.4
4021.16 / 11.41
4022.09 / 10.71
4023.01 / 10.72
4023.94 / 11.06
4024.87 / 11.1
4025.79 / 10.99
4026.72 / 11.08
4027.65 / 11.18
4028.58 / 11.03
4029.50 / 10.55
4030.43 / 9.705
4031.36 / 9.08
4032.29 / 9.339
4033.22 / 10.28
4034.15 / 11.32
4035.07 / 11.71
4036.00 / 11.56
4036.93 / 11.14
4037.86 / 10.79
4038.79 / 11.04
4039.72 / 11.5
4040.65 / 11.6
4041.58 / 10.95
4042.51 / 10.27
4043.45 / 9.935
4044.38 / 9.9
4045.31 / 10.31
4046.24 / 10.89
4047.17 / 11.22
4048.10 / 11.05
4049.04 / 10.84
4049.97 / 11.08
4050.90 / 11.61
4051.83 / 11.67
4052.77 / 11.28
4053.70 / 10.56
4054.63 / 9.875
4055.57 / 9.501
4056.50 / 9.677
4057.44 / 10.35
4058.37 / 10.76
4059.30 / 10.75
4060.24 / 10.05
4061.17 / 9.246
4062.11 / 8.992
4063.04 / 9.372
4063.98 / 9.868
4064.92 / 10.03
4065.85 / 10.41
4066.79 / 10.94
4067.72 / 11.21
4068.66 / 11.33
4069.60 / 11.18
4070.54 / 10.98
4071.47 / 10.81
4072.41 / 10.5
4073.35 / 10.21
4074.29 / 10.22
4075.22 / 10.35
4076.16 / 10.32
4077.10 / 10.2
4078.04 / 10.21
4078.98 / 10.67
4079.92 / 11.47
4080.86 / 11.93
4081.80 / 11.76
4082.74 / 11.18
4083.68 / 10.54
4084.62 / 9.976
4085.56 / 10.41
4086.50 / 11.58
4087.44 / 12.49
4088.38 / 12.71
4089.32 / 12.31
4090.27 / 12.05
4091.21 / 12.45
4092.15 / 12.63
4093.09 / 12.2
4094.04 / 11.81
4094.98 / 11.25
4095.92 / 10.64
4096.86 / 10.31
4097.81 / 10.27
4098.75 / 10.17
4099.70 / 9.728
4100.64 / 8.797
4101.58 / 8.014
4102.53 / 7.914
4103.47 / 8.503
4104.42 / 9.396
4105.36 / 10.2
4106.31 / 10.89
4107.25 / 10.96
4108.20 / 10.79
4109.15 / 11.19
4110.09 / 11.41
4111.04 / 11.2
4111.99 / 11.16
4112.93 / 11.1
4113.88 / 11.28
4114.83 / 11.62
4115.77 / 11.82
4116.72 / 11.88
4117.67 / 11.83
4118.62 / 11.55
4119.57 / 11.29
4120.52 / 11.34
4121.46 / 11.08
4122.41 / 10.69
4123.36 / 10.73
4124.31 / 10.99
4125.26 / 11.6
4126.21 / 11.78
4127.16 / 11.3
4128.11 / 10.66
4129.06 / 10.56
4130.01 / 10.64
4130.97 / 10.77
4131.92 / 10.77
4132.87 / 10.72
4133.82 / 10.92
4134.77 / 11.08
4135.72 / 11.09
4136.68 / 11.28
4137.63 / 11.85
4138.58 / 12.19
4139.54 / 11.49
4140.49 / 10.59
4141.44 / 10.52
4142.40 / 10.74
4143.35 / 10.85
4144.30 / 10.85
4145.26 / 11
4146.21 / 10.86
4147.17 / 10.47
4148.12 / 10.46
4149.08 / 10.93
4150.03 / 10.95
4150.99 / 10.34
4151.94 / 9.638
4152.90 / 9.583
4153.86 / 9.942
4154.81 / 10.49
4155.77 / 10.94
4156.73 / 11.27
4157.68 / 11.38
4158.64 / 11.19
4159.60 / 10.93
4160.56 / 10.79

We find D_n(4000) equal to 1.88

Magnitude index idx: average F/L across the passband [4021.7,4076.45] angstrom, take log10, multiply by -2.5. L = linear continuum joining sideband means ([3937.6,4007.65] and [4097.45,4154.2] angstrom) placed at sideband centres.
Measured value -0.13 mag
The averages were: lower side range 8.05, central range 10.6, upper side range 10.7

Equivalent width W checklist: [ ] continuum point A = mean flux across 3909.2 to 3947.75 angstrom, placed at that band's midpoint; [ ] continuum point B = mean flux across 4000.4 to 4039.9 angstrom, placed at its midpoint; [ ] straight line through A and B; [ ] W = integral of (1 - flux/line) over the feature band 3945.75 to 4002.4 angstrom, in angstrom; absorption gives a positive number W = 1.9 angstrom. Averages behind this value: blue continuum 5.88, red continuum 11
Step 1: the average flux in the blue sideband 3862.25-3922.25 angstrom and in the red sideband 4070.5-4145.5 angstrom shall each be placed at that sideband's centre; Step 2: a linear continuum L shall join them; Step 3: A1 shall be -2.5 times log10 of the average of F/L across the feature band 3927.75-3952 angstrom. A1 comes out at 0.46 mag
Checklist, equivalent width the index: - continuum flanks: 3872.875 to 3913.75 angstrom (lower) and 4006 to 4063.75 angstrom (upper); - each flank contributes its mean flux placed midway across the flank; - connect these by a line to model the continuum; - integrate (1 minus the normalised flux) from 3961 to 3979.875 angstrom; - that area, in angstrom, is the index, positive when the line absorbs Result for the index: 8.5 angstrom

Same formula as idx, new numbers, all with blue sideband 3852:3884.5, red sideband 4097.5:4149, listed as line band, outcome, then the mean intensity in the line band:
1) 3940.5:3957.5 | -0.09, 8.14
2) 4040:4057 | -0.14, 10.7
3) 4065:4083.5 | -0.10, 10.8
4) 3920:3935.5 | 0.49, 4.49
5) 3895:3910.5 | -0.17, 7.77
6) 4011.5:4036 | -0.23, 11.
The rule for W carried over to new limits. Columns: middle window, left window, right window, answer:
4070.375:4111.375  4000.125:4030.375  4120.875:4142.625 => 1.12 angstrom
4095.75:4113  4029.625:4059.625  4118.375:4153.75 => 1.14 angstrom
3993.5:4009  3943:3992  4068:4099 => -3.68 angstrom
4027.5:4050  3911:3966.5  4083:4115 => -3.88 angstrom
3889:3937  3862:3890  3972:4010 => 4.49 angstrom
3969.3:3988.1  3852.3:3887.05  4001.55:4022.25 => 4.84 angstrom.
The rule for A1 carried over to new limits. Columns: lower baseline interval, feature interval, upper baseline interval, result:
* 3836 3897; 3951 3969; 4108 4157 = 0.11 mag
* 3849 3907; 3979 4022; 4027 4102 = -0.17 mag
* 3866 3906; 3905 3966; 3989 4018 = 0.24 mag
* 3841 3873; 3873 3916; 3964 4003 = -0.07 mag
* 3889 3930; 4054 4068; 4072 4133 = 0.00 mag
